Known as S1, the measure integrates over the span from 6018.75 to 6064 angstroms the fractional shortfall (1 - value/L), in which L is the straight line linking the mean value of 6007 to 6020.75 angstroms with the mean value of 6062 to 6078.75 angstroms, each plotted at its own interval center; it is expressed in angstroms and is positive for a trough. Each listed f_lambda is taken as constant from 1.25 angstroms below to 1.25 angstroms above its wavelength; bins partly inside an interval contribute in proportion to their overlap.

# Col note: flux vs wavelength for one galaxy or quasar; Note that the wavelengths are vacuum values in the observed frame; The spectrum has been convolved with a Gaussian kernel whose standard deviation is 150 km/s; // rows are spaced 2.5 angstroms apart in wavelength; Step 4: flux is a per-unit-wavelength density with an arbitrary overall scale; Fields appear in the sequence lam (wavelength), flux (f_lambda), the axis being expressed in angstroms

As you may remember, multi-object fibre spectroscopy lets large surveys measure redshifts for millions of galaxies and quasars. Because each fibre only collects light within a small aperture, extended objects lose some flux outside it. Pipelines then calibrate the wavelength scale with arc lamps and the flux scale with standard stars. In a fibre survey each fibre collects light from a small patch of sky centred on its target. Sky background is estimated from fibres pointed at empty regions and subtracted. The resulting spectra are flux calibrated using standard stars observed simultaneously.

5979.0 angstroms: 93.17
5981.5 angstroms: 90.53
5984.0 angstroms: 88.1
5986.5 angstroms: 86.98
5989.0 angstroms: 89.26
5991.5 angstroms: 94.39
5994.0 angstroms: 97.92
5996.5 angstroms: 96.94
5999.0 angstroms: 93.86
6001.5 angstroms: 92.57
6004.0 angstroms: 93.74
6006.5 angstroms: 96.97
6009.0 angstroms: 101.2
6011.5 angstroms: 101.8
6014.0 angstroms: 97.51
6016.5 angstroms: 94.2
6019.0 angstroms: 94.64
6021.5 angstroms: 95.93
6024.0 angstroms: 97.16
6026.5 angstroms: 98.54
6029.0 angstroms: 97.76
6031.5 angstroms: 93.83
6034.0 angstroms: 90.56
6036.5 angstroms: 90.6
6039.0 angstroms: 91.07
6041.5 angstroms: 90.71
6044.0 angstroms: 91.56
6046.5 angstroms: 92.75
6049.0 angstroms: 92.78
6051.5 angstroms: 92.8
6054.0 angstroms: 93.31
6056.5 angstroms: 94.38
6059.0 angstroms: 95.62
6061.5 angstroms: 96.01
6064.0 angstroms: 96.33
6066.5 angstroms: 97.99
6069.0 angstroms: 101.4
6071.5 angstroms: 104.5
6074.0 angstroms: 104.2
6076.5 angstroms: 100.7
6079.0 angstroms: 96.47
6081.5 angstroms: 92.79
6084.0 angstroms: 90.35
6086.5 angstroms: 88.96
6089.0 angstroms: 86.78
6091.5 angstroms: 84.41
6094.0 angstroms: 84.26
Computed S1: 2.3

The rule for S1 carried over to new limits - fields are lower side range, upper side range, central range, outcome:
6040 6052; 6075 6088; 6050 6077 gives -1.4 angstroms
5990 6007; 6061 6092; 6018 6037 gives 0.0 angstroms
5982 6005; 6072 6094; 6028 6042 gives 0.1 angstroms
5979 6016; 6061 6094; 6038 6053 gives 0.4 angstroms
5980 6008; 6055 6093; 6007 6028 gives -0.9 angstroms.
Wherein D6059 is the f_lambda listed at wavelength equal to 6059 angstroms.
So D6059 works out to 95.62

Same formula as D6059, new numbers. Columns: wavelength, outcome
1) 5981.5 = 90.53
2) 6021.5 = 95.93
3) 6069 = 101.4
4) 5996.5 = 96.94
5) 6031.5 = 93.83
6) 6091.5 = 84.41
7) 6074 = 104.2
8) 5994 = 97.92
